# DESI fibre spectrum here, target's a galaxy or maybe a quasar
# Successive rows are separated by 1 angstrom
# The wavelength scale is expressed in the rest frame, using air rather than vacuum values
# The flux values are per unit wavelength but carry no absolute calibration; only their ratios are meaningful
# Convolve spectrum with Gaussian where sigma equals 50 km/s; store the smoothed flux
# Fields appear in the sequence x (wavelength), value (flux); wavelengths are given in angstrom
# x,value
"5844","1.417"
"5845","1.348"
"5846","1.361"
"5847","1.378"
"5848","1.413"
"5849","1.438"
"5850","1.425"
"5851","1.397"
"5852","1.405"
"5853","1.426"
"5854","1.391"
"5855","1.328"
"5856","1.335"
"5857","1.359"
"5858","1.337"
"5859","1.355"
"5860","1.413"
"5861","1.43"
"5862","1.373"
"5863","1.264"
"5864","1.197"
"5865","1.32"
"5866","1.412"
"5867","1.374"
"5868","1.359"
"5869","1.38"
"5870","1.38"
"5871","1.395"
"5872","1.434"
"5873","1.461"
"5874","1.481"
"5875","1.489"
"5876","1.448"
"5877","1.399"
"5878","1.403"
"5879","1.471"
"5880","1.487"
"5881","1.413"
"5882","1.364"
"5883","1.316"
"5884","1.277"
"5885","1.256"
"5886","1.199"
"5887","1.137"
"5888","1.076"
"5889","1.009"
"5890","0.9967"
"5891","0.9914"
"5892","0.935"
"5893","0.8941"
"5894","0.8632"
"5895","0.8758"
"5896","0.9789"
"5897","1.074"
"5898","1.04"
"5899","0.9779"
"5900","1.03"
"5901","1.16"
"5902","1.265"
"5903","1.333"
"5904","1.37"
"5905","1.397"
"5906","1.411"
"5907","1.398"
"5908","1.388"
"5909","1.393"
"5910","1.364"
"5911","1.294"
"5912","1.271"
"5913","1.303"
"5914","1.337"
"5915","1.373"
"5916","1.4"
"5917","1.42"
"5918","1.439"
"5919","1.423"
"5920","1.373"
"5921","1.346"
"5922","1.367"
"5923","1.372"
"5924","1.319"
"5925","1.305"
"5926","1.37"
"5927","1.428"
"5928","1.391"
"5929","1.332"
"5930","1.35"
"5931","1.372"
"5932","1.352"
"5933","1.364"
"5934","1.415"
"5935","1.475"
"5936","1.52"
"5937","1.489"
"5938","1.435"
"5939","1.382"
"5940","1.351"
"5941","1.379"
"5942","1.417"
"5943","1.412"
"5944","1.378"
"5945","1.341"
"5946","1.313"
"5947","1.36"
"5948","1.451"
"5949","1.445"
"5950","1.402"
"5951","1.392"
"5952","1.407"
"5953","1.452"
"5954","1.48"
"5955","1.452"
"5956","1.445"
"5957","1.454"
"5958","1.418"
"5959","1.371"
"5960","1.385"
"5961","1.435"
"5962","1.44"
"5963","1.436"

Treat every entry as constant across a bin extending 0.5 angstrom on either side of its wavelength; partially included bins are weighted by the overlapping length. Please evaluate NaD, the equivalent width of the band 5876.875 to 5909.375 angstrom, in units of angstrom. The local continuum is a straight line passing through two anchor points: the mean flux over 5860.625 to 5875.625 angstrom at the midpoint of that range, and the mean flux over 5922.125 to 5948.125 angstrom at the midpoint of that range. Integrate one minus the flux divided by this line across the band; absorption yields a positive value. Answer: 4.4 angstrom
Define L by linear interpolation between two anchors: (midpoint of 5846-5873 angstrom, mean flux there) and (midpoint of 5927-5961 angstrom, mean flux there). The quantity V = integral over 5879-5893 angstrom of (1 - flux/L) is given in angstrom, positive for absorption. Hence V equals 2.0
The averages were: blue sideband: 1.38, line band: 1.19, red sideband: 1.41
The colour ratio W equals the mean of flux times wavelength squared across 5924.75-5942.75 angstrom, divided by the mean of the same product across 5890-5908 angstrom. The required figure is 1.26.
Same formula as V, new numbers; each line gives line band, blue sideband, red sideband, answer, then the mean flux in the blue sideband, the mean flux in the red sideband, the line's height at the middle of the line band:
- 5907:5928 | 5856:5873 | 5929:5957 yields 0.4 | 1.36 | 1.41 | 1.39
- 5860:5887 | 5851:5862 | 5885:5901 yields -3.7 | 1.38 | 1.02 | 1.21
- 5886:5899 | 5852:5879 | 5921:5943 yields 3.7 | 1.38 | 1.39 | 1.39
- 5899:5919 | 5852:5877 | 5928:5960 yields 1.0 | 1.38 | 1.41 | 1.4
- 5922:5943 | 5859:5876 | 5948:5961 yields 0.4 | 1.39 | 1.43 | 1.42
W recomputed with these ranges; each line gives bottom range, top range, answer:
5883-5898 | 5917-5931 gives 1.32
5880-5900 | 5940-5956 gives 1.31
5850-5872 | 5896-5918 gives 0.95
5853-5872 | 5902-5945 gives 1.04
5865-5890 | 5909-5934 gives 1.03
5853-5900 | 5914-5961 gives 1.13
